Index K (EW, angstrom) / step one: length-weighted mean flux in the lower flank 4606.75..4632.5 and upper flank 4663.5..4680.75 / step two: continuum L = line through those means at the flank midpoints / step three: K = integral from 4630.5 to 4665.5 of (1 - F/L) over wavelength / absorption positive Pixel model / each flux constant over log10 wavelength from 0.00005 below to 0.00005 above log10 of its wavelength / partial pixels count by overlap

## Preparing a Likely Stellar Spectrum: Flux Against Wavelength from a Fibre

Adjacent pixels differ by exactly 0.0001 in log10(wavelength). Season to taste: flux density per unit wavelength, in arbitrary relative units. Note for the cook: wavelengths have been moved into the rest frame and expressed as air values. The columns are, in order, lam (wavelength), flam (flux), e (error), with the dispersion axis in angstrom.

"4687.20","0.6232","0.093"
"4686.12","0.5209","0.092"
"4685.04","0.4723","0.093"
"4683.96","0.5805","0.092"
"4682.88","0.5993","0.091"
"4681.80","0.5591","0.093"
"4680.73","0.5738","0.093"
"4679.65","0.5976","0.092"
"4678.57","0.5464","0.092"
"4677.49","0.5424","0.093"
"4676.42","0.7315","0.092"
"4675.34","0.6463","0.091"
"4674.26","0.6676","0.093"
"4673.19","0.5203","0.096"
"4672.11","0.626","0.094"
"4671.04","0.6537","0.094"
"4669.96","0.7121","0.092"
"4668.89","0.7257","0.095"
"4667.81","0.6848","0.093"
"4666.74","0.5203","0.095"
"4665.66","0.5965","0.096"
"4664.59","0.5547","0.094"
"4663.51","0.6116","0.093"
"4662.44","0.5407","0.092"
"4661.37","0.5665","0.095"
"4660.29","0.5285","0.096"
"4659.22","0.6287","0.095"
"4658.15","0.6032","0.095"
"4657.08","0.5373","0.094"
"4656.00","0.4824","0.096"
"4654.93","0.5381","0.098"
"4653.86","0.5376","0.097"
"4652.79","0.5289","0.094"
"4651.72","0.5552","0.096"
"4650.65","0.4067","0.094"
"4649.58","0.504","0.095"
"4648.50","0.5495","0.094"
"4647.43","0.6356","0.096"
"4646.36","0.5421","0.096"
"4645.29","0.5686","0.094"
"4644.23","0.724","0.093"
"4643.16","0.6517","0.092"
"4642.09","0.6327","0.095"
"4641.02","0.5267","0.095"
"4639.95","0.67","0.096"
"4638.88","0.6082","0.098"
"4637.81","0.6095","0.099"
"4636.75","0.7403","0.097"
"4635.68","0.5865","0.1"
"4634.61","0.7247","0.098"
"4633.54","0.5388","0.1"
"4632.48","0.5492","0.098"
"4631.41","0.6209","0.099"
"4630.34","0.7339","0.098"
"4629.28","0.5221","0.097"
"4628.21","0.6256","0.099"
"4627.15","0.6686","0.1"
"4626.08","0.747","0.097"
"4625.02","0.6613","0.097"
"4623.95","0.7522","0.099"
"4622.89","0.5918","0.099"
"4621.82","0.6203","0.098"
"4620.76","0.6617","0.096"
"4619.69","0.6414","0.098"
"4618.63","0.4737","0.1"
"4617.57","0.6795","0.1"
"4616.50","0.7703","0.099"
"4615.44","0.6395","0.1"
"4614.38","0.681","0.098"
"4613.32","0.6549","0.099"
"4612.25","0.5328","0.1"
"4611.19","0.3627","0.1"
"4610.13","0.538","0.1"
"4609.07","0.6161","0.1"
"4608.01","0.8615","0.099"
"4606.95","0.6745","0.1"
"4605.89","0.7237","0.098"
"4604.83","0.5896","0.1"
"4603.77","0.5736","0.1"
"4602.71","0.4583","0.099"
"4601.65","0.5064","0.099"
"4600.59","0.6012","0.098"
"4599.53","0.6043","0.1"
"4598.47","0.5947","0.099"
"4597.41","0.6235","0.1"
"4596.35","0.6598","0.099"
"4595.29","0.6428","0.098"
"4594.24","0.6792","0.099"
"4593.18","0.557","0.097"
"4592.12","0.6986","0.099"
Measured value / 2.5 angstrom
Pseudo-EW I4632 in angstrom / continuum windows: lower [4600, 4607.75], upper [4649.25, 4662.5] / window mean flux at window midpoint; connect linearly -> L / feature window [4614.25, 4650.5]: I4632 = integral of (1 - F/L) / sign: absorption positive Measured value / -4.1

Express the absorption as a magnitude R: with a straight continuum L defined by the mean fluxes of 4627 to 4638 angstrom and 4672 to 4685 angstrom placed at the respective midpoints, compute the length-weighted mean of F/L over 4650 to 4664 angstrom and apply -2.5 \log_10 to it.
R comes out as 0.125 mag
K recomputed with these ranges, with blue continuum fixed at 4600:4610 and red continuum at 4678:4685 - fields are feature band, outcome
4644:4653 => 0.58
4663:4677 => -1.43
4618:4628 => -0.64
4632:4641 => -0.37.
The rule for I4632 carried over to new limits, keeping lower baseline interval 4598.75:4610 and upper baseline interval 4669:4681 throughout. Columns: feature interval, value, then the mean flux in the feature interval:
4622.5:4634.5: -0.4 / 0.641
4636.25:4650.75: 0.4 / 0.603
